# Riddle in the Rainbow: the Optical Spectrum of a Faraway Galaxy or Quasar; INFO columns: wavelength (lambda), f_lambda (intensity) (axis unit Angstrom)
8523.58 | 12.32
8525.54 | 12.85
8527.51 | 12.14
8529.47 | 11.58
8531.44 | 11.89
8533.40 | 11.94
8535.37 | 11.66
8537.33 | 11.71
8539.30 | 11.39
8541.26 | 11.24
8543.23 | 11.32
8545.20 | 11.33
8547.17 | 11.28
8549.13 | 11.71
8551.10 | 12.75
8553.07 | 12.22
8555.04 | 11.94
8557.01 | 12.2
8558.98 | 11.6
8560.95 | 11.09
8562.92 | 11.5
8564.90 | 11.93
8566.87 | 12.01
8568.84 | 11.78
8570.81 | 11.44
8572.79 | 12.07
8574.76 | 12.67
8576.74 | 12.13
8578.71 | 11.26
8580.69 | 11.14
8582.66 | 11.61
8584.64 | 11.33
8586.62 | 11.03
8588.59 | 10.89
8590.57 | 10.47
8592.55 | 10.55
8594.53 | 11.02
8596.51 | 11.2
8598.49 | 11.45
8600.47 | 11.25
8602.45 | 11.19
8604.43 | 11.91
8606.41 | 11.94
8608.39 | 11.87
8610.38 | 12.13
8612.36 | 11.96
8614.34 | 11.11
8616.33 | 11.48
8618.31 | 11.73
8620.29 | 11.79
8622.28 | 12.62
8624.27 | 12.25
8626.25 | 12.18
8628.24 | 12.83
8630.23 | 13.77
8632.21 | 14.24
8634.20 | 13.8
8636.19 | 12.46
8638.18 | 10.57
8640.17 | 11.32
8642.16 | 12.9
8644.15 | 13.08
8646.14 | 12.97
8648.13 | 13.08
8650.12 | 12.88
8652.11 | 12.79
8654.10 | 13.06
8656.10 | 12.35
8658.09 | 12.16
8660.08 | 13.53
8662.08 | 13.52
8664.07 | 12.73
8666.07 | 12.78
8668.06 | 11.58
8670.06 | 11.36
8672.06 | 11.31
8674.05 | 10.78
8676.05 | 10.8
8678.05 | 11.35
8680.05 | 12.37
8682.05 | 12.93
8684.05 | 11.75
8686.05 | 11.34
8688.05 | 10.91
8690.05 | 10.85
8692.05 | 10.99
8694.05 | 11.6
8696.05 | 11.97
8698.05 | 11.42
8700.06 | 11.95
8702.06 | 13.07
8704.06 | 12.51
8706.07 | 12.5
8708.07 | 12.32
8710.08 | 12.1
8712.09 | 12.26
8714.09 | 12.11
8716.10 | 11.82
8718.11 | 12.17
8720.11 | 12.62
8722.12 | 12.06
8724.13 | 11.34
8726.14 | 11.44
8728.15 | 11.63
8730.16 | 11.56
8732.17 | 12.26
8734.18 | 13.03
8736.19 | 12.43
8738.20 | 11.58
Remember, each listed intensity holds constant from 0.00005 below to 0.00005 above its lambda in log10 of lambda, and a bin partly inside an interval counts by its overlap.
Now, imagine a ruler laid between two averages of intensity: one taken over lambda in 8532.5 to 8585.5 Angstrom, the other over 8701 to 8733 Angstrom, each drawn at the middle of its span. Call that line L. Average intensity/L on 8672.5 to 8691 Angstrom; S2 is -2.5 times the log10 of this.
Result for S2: 0.05 mag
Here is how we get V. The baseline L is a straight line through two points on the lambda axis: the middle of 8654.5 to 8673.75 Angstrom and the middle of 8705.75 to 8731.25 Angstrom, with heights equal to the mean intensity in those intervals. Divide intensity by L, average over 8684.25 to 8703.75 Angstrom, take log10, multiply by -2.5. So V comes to 0.048 mag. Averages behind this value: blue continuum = 12.3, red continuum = 12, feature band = 11.6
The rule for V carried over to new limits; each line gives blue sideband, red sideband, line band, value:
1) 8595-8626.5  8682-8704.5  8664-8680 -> 0.01 mag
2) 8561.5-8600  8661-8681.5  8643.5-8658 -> -0.09 mag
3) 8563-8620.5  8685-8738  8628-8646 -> -0.10 mag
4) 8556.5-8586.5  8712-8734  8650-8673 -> -0.06 mag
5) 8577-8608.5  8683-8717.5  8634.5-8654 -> -0.09 mag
